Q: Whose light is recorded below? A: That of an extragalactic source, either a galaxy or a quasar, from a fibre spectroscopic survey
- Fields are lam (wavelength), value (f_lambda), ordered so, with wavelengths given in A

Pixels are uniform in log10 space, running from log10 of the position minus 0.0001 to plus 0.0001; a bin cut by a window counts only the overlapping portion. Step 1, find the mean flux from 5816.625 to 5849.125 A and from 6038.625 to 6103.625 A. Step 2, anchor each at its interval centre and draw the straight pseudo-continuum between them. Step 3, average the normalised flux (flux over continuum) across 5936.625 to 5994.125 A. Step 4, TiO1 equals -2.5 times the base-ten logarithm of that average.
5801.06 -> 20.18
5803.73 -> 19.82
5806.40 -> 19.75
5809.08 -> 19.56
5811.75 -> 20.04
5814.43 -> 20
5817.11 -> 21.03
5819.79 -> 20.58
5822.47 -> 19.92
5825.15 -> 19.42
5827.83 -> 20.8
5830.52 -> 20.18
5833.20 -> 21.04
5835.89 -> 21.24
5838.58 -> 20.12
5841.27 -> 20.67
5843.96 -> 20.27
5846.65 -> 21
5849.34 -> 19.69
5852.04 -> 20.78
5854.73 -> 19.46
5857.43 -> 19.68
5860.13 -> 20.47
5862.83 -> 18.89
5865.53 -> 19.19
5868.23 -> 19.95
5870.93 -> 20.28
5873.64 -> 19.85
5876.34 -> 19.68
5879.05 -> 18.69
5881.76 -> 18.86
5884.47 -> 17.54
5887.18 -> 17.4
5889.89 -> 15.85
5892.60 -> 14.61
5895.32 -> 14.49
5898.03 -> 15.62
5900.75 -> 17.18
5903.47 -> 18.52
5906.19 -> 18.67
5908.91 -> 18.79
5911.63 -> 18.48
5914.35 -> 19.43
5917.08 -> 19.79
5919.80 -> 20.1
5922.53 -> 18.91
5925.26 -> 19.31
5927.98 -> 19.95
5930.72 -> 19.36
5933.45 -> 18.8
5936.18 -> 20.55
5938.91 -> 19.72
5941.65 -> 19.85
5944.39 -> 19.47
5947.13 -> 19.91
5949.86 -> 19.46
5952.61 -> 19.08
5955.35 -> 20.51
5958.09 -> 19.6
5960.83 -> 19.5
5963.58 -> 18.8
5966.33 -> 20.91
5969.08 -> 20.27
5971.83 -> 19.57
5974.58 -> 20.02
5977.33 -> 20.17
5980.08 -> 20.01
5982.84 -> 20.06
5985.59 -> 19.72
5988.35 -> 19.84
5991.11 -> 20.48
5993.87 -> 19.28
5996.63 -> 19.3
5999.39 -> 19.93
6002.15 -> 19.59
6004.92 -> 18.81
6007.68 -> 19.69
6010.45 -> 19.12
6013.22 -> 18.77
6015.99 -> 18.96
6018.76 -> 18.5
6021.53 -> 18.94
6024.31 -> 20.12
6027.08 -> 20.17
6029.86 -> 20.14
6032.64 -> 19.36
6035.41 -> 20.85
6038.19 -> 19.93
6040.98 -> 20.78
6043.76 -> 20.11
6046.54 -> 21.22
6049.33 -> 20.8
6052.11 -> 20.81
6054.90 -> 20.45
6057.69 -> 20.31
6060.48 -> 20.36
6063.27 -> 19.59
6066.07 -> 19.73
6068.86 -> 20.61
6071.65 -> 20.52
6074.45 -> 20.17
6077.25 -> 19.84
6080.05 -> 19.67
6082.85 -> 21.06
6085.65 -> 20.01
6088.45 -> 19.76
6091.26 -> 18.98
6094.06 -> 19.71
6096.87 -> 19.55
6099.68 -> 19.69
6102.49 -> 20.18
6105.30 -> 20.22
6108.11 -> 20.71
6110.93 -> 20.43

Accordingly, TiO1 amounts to 0.03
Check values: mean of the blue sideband 20.5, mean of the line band 19.8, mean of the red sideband 20.2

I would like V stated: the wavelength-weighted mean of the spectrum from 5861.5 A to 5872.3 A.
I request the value 19.6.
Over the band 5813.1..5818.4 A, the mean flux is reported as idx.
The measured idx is 20.5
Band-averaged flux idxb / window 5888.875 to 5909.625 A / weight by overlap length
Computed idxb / 16.7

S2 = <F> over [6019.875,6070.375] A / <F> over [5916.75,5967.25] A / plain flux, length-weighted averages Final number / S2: 1.03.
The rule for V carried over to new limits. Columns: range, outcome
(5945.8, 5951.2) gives 19.7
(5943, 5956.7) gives 19.7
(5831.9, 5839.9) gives 20.8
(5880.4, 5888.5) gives 17.9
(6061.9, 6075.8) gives 20.1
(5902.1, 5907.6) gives 18.6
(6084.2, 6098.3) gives 19.6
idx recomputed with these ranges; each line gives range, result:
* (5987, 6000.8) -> 19.8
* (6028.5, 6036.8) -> 20.1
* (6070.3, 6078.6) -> 20.2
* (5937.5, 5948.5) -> 19.7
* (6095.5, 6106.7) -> 19.9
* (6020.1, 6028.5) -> 19.7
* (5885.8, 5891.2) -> 16.6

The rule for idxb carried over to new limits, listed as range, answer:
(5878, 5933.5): 18.1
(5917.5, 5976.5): 19.7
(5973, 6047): 19.8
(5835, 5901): 18.9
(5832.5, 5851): 20.6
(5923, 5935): 19.3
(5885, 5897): 15.7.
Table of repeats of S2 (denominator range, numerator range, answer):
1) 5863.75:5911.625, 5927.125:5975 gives 1.10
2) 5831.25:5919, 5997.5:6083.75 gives 1.05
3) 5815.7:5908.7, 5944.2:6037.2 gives 1.03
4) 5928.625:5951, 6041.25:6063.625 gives 1.04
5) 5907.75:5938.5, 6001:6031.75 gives 1.00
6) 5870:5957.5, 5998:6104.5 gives 1.06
